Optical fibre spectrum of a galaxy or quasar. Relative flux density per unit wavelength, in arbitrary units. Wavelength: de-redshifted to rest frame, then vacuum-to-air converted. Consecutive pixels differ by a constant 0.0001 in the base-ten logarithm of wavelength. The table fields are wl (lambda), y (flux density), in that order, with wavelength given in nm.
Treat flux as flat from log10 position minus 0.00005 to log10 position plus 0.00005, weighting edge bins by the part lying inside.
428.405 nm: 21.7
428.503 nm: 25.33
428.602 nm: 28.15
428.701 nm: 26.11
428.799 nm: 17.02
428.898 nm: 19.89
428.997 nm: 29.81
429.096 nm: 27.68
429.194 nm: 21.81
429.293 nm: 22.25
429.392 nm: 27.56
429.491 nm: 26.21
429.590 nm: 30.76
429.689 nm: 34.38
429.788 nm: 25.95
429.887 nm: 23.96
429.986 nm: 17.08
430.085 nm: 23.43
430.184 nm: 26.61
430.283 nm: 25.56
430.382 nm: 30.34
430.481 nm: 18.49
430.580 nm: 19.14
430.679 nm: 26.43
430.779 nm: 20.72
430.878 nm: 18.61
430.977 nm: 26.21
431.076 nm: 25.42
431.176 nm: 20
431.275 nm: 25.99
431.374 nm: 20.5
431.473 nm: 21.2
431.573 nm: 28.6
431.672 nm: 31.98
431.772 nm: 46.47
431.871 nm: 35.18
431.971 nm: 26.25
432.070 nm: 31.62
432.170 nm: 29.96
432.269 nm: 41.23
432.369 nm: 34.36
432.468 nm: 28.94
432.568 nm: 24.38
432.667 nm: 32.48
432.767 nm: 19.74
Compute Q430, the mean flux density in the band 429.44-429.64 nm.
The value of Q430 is 28.5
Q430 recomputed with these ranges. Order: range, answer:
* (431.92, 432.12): 28.9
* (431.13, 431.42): 22.3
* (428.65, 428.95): 21.1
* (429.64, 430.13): 25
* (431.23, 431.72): 25.7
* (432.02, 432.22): 30.9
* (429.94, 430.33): 23.2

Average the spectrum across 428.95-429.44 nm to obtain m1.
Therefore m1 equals 25.8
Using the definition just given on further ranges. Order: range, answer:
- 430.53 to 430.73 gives 22.7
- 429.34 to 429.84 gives 28.9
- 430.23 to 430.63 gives 23.4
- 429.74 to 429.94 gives 24.8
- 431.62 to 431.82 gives 39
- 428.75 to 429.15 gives 23.6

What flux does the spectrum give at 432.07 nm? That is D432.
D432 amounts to 31.62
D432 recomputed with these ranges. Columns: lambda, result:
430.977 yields 26.21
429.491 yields 26.21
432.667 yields 32.48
